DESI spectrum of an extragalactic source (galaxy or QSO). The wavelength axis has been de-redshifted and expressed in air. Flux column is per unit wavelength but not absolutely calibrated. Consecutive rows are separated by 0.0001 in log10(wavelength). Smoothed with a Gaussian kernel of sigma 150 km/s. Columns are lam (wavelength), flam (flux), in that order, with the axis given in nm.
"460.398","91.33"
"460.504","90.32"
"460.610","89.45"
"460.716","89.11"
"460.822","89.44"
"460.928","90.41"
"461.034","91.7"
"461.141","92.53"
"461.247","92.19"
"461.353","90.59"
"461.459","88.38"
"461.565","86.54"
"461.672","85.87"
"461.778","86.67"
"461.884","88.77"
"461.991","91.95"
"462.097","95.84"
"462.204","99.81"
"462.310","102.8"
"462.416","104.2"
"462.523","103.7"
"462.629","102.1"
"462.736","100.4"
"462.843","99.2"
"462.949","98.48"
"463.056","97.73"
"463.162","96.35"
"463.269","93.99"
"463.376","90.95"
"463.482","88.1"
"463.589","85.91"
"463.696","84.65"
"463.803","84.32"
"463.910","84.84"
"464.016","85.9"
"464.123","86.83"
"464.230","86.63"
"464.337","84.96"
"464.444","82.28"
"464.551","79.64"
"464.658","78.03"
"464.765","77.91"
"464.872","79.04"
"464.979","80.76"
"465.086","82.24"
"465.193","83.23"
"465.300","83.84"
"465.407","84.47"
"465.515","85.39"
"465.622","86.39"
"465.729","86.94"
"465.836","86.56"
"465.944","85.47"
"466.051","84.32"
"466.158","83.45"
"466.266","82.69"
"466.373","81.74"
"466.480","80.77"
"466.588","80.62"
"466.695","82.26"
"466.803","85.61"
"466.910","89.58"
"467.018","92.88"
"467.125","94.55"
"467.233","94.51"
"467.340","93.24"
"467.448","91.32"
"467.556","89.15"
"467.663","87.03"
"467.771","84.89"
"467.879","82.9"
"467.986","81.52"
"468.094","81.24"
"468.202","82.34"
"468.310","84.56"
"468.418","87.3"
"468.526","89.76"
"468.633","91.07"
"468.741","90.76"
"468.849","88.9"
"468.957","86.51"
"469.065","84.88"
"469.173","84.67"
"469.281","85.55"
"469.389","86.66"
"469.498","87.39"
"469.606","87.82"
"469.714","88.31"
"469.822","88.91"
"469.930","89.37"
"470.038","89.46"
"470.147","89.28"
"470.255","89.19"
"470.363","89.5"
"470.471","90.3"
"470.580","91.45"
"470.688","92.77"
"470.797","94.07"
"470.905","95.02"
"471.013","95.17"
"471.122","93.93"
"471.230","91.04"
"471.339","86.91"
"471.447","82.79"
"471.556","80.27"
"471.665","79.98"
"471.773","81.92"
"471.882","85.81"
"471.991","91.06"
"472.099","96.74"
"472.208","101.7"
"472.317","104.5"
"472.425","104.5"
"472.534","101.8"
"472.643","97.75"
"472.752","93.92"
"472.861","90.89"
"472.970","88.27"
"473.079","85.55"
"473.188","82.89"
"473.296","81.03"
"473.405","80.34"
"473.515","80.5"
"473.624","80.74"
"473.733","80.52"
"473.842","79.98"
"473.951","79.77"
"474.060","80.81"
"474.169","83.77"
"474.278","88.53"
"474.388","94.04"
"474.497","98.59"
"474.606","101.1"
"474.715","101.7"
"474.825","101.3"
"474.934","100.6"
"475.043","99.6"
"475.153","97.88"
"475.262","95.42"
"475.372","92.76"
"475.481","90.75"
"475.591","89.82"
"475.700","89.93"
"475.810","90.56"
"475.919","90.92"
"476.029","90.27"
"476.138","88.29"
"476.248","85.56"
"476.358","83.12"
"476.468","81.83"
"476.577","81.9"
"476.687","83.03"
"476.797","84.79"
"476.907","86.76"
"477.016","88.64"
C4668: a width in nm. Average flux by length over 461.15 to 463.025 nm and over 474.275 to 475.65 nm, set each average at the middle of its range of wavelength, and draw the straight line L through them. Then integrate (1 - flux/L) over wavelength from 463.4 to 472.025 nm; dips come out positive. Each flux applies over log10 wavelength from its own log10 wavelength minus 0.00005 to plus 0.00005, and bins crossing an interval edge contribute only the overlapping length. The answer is 0.84 nm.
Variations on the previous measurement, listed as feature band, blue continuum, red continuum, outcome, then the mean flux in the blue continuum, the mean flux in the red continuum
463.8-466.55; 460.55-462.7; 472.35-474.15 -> 0.24 nm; 93.2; 87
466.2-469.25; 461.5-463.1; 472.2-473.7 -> 0.22 nm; 96.2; 90.5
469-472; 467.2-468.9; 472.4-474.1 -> -0.04 nm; 87.5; 86.5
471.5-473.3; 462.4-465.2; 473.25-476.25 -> -0.03 nm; 88.8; 89.9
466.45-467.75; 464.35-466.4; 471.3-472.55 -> -0.05 nm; 82.9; 91.3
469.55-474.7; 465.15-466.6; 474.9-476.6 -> -0.08 nm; 84.1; 90.6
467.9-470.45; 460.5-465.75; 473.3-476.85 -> 0.06 nm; 89.4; 88.9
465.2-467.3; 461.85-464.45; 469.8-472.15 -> 0.13 nm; 93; 89.3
